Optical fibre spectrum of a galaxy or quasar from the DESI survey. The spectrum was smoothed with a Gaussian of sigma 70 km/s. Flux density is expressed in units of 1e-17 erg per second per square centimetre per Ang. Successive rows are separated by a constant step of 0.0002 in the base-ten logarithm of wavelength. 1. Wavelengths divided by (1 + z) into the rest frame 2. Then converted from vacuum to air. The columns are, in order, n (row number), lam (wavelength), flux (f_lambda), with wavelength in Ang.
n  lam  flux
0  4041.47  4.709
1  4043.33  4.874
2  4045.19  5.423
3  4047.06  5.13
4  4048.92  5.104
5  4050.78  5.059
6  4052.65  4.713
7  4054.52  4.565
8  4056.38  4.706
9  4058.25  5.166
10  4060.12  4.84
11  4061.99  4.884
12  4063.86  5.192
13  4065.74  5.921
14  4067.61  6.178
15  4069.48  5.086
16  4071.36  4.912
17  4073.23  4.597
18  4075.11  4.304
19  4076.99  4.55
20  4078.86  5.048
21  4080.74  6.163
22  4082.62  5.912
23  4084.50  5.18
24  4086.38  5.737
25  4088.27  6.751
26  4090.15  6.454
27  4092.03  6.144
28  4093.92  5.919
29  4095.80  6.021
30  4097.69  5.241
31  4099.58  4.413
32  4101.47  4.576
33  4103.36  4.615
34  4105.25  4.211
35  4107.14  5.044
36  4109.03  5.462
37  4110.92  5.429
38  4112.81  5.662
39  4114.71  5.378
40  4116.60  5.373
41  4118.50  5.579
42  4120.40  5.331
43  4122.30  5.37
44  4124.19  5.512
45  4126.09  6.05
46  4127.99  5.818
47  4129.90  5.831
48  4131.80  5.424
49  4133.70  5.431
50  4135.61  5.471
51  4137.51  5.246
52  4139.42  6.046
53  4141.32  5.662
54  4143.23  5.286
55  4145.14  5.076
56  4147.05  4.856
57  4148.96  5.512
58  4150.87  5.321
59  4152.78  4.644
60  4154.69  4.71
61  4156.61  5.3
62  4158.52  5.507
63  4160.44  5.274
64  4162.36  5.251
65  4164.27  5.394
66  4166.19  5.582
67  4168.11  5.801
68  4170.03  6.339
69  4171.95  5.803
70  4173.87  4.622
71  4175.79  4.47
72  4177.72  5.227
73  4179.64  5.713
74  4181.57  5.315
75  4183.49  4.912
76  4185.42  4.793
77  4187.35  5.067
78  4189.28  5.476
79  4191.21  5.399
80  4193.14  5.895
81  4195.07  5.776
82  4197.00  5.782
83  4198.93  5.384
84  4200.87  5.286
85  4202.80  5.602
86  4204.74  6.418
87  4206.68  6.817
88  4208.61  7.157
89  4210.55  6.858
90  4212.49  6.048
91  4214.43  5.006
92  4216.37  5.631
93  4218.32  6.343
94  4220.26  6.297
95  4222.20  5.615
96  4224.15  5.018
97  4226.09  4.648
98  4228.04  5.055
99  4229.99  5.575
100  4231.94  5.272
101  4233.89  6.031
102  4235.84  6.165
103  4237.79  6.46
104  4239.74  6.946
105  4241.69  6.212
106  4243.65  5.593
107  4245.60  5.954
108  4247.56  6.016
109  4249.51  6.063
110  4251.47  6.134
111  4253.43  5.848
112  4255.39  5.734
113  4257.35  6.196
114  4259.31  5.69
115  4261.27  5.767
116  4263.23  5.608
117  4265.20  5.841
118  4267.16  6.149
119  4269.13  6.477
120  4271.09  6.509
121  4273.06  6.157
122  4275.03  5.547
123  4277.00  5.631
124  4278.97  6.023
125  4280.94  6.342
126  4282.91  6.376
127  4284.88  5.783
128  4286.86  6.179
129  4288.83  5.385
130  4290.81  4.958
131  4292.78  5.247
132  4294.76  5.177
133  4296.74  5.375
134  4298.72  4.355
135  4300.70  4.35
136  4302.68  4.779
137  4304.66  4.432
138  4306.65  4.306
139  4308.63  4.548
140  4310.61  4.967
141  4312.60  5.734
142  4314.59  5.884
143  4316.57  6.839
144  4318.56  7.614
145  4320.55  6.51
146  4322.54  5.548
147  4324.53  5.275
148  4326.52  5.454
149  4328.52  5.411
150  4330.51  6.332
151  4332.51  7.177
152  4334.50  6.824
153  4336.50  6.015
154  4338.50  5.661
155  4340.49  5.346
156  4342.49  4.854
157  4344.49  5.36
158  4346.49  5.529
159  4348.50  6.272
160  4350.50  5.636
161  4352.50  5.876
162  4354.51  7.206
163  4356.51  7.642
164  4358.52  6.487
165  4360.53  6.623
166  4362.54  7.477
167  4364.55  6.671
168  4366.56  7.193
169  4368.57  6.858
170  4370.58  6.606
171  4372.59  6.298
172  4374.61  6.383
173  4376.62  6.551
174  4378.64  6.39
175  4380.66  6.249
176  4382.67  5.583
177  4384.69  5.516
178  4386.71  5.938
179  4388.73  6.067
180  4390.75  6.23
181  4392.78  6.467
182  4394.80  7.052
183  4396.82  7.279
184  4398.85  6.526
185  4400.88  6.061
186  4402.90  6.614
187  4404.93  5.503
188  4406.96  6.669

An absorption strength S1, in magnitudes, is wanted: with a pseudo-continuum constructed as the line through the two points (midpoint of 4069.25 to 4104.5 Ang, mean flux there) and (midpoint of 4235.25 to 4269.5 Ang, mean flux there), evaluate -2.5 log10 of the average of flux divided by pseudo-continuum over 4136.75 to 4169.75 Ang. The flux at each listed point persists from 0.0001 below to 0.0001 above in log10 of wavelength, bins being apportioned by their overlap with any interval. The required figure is 0.06 mag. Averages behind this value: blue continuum 5.35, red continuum 6.04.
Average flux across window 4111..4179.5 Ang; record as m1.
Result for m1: 5.41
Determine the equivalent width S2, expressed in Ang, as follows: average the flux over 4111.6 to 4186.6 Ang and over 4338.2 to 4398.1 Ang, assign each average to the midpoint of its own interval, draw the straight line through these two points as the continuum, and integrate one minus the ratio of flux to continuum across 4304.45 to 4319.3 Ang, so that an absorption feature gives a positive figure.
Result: 1.3 Ang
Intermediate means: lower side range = 5.38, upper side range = 6.32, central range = 5.56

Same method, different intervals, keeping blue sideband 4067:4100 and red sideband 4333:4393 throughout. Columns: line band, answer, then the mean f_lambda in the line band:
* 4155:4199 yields 2.78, 5.39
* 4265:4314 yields 4.83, 5.46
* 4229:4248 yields -0.33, 6.02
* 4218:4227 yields 0.52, 5.54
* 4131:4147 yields 0.63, 5.42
